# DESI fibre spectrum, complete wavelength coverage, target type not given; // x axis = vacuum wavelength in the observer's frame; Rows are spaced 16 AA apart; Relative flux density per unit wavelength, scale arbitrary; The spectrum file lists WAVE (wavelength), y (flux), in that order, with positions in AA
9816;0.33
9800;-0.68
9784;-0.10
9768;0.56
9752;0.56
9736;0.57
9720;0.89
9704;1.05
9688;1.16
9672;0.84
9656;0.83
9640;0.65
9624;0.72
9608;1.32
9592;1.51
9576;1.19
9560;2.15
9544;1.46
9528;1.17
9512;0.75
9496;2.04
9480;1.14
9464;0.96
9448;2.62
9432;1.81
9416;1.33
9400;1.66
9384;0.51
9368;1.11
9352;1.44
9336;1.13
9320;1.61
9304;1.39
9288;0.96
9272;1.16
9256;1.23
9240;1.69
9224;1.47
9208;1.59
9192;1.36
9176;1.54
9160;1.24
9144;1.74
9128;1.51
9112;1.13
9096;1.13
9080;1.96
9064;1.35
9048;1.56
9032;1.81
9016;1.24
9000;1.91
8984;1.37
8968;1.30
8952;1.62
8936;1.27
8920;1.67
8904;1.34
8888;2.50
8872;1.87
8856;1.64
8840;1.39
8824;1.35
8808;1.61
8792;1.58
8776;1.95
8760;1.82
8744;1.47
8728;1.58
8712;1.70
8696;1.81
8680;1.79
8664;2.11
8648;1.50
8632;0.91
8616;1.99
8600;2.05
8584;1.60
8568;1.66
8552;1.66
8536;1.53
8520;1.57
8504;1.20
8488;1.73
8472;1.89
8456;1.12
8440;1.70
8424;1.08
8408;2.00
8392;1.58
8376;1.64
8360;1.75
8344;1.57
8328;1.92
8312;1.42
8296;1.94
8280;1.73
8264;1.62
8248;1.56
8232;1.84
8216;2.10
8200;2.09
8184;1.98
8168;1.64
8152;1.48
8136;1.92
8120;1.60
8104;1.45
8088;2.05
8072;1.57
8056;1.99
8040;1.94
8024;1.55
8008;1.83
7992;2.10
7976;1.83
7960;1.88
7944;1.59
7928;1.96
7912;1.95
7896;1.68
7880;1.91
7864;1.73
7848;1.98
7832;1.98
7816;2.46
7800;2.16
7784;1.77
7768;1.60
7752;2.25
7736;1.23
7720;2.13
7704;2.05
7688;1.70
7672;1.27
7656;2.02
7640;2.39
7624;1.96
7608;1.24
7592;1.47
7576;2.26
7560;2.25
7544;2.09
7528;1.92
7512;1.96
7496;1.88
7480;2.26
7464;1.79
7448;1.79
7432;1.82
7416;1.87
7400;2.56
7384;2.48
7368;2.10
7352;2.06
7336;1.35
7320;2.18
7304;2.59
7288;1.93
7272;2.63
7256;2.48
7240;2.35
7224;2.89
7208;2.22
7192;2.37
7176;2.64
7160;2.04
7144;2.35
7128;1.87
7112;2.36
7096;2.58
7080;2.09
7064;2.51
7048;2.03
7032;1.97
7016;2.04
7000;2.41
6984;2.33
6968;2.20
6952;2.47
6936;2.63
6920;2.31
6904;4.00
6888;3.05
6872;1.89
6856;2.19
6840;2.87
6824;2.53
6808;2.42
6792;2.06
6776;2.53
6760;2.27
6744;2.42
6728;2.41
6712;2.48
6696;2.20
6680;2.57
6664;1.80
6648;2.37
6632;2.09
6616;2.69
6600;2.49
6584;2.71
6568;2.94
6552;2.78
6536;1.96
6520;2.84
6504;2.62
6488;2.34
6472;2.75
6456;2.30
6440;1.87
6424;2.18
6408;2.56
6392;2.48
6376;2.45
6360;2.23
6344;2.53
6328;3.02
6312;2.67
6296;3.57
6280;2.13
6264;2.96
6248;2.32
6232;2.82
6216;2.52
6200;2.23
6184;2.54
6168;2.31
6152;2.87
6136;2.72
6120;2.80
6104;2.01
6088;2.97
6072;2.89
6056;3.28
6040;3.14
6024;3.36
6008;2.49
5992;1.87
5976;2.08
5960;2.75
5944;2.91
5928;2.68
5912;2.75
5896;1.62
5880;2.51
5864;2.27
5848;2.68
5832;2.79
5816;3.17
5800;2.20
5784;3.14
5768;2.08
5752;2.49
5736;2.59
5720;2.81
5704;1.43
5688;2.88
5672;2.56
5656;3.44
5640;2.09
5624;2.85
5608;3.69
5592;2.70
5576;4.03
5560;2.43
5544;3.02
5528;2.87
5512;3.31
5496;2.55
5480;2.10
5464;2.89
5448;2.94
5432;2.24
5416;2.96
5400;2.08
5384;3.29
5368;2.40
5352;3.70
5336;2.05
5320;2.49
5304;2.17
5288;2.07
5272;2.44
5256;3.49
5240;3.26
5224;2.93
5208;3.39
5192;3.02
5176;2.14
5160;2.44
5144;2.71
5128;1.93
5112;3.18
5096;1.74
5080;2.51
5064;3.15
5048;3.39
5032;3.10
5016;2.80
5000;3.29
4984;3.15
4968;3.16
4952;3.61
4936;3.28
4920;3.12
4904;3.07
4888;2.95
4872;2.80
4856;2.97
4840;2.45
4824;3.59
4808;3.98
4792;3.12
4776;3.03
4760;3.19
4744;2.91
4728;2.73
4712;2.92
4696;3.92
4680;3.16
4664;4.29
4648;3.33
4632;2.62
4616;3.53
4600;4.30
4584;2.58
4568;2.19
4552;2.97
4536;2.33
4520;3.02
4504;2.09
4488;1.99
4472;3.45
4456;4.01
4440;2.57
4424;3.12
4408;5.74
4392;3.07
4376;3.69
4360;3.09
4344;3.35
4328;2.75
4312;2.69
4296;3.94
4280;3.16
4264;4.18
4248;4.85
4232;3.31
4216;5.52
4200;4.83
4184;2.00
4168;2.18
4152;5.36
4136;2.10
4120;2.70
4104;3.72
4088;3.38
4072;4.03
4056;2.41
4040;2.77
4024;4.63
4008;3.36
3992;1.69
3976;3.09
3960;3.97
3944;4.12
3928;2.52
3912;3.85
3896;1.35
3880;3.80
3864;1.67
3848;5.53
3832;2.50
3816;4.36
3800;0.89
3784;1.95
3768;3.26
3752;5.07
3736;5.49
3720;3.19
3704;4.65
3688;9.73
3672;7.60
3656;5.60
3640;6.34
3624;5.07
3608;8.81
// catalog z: 0.05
